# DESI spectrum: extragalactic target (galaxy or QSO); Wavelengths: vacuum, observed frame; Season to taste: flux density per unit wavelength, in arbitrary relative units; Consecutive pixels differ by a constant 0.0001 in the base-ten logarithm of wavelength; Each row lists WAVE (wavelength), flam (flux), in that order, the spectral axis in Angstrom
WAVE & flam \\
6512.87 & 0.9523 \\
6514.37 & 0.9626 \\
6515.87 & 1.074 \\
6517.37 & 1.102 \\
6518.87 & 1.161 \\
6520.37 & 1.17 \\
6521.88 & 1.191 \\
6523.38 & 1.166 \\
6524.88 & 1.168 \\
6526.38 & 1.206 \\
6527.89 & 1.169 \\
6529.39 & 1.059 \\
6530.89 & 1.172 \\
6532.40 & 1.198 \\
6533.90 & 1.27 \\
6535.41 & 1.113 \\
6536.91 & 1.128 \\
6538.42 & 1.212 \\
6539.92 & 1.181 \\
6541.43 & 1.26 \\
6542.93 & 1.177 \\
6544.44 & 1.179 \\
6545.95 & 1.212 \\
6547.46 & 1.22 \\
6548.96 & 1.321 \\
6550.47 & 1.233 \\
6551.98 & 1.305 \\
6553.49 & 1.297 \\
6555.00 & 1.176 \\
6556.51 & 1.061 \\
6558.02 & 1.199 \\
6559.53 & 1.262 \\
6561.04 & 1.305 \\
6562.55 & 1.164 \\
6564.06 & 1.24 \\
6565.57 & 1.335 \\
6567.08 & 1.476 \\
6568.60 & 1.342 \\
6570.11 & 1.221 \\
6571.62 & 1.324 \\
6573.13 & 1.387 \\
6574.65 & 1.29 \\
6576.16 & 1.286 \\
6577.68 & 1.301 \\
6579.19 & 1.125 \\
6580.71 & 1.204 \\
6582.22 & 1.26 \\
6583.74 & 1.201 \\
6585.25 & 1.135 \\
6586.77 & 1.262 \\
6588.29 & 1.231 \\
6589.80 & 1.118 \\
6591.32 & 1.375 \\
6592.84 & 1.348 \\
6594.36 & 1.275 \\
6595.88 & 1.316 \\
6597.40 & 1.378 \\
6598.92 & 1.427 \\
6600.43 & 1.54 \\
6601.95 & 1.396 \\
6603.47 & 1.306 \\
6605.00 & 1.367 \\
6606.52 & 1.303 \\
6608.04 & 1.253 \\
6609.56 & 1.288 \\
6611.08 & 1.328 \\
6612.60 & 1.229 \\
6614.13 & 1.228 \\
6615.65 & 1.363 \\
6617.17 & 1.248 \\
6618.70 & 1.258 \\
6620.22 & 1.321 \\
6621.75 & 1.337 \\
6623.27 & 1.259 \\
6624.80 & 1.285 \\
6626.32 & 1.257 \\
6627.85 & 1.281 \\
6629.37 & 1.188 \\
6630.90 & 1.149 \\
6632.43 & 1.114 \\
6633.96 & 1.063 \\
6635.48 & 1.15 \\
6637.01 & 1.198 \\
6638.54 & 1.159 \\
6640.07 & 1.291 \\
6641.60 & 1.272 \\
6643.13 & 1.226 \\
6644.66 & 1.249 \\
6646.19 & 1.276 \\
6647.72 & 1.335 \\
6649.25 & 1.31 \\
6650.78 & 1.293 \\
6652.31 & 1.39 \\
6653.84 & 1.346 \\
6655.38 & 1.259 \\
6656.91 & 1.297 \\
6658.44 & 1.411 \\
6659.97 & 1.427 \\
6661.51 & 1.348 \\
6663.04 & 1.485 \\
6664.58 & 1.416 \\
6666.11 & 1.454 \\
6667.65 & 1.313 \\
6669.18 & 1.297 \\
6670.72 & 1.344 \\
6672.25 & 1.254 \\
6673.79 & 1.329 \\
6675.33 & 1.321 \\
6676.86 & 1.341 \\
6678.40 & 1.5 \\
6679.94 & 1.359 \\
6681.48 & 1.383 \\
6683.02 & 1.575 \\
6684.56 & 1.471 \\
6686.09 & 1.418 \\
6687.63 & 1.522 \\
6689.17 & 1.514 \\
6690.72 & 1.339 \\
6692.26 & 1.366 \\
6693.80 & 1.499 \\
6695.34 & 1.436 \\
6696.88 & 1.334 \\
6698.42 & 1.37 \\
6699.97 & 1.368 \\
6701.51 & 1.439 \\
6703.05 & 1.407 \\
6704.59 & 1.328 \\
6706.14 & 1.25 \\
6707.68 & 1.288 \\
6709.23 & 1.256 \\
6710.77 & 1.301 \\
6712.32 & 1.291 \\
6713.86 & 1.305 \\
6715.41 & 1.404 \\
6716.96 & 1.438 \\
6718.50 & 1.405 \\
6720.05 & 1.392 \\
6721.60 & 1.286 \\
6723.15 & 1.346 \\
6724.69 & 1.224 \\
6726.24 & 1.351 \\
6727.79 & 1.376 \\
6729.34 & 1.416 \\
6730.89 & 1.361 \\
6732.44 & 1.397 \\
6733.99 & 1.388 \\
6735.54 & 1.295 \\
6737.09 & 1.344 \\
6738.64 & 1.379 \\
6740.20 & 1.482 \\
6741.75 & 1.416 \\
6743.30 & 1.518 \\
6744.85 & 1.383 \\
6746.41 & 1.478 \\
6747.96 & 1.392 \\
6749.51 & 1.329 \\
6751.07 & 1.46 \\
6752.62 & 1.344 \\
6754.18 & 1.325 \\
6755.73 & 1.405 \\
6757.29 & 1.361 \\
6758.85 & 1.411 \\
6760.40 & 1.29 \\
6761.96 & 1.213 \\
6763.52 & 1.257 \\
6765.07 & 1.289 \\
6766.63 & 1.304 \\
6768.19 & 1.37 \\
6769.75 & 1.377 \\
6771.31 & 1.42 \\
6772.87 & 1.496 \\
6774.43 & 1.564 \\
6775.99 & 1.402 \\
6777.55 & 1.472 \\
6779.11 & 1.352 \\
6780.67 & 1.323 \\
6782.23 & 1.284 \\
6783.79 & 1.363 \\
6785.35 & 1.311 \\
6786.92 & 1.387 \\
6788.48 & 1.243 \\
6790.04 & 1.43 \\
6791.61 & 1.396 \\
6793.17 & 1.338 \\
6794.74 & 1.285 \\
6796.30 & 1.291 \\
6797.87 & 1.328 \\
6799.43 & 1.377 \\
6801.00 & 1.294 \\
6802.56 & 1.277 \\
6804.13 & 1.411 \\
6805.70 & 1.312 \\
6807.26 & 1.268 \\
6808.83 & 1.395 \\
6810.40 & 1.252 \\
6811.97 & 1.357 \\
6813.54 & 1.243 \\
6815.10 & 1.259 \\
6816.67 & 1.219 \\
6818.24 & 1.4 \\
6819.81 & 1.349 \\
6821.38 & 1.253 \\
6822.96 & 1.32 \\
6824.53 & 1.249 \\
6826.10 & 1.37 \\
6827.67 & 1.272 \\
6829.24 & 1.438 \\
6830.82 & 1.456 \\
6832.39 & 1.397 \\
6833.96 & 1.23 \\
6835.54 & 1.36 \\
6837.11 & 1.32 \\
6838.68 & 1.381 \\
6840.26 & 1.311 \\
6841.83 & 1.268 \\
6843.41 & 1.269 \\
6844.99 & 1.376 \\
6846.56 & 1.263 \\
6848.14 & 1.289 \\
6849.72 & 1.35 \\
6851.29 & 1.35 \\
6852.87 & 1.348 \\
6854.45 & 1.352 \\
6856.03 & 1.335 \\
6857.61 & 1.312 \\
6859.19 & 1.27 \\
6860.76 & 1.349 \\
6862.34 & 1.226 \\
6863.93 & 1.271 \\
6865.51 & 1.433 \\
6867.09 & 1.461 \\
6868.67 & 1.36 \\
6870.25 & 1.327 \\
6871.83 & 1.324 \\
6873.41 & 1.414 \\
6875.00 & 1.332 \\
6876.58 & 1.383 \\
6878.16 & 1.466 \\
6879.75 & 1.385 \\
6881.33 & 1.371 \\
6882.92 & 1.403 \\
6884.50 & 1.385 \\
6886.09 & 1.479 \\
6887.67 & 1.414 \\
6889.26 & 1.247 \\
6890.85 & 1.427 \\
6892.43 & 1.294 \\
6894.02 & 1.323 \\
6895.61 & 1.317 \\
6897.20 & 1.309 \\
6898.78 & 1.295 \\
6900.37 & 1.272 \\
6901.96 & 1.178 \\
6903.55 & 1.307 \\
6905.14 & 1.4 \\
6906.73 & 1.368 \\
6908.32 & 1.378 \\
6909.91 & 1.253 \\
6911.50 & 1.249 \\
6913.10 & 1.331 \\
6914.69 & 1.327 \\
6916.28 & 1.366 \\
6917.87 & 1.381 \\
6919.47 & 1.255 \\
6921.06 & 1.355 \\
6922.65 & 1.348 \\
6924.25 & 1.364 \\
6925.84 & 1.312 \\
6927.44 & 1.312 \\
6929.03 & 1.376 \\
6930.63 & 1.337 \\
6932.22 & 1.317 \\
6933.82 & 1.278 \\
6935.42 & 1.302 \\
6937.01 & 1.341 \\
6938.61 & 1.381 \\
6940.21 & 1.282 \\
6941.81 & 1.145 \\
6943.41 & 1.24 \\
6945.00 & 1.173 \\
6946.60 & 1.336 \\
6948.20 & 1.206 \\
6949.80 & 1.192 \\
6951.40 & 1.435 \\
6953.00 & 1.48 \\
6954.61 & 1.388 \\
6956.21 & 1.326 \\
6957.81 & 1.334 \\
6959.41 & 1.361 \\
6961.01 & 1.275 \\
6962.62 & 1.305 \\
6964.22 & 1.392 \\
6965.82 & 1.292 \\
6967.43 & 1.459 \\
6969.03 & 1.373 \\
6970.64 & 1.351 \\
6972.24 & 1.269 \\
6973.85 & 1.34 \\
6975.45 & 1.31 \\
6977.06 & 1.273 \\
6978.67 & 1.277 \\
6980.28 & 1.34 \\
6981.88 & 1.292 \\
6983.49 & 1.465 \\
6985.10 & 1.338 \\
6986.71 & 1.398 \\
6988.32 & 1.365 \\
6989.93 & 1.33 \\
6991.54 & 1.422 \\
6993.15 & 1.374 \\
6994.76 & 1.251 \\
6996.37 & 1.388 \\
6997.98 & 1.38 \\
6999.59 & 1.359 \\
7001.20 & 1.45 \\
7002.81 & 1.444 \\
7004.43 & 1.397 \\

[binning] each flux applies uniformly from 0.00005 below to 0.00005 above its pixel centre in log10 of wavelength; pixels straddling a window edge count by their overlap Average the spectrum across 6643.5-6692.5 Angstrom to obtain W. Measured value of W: 1.37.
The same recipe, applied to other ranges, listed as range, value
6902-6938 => 1.33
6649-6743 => 1.37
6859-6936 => 1.34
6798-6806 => 1.34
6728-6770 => 1.37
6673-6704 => 1.41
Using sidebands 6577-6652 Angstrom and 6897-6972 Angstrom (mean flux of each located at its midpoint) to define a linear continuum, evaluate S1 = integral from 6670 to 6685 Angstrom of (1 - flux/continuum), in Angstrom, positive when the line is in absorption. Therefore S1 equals -1.3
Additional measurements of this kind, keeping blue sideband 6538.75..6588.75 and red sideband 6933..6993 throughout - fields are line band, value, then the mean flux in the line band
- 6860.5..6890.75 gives -1.44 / 1.37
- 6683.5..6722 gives -3.15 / 1.38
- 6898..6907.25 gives 0.09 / 1.3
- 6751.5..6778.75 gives -1.78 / 1.37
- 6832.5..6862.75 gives -0.30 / 1.32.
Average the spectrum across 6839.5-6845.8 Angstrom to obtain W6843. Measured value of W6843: 1.31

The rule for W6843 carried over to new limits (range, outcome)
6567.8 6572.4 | 1.3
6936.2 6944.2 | 1.28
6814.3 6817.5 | 1.24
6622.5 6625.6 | 1.27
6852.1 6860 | 1.32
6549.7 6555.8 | 1.25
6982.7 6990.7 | 1.38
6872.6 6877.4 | 1.38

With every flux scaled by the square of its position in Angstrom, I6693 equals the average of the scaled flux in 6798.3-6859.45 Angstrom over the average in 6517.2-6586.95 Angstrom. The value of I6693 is 1.17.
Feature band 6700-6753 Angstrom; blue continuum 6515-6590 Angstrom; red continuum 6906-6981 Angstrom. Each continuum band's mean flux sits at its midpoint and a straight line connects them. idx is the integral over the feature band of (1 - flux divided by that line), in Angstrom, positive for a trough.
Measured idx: -4.3 Angstrom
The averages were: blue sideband 1.22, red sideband 1.32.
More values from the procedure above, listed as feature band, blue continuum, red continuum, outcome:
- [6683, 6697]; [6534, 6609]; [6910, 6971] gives -1.8 Angstrom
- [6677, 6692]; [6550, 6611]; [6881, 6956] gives -1.7 Angstrom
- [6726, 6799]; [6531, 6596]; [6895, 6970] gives -4.9 Angstrom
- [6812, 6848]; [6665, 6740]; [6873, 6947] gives 0.7 Angstrom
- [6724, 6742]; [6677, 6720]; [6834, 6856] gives 0.1 Angstrom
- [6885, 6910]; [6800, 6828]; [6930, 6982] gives -0.4 Angstrom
